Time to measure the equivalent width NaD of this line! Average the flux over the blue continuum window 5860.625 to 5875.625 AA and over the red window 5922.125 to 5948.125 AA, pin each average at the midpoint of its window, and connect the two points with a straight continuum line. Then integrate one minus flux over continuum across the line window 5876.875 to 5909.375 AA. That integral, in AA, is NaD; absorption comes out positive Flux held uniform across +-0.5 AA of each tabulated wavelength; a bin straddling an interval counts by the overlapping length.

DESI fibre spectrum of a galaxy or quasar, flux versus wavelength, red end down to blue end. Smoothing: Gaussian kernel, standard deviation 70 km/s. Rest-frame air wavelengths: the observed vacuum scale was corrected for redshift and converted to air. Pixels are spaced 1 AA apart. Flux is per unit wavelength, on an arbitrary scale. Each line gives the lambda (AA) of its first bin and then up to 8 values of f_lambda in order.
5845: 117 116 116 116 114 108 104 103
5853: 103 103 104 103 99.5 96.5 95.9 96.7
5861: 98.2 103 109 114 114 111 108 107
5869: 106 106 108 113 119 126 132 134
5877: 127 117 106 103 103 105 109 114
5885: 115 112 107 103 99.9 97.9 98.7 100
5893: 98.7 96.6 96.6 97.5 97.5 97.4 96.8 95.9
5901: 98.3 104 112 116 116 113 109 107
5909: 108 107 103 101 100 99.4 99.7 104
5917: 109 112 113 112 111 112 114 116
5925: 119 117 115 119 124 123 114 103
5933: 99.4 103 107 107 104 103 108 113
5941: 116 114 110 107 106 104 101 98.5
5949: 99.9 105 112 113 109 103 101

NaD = 1.8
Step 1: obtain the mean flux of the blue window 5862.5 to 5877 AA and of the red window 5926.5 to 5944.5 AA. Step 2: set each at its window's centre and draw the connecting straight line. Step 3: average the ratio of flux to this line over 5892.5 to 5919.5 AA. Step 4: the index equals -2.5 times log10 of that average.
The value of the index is 0.09 mag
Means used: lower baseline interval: 115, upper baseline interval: 111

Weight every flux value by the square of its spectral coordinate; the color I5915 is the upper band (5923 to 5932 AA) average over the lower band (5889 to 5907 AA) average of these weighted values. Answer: 1.2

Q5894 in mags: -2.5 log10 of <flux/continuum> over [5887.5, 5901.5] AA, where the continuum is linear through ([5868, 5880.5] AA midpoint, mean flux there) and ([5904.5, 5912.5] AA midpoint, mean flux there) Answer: 0.14 mag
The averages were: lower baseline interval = 116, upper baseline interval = 108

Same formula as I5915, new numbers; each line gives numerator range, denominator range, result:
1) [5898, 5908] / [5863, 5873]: 0.98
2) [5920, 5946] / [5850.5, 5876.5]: 1.05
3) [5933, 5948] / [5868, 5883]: 0.96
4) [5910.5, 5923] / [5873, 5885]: 0.93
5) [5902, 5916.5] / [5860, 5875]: 0.98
